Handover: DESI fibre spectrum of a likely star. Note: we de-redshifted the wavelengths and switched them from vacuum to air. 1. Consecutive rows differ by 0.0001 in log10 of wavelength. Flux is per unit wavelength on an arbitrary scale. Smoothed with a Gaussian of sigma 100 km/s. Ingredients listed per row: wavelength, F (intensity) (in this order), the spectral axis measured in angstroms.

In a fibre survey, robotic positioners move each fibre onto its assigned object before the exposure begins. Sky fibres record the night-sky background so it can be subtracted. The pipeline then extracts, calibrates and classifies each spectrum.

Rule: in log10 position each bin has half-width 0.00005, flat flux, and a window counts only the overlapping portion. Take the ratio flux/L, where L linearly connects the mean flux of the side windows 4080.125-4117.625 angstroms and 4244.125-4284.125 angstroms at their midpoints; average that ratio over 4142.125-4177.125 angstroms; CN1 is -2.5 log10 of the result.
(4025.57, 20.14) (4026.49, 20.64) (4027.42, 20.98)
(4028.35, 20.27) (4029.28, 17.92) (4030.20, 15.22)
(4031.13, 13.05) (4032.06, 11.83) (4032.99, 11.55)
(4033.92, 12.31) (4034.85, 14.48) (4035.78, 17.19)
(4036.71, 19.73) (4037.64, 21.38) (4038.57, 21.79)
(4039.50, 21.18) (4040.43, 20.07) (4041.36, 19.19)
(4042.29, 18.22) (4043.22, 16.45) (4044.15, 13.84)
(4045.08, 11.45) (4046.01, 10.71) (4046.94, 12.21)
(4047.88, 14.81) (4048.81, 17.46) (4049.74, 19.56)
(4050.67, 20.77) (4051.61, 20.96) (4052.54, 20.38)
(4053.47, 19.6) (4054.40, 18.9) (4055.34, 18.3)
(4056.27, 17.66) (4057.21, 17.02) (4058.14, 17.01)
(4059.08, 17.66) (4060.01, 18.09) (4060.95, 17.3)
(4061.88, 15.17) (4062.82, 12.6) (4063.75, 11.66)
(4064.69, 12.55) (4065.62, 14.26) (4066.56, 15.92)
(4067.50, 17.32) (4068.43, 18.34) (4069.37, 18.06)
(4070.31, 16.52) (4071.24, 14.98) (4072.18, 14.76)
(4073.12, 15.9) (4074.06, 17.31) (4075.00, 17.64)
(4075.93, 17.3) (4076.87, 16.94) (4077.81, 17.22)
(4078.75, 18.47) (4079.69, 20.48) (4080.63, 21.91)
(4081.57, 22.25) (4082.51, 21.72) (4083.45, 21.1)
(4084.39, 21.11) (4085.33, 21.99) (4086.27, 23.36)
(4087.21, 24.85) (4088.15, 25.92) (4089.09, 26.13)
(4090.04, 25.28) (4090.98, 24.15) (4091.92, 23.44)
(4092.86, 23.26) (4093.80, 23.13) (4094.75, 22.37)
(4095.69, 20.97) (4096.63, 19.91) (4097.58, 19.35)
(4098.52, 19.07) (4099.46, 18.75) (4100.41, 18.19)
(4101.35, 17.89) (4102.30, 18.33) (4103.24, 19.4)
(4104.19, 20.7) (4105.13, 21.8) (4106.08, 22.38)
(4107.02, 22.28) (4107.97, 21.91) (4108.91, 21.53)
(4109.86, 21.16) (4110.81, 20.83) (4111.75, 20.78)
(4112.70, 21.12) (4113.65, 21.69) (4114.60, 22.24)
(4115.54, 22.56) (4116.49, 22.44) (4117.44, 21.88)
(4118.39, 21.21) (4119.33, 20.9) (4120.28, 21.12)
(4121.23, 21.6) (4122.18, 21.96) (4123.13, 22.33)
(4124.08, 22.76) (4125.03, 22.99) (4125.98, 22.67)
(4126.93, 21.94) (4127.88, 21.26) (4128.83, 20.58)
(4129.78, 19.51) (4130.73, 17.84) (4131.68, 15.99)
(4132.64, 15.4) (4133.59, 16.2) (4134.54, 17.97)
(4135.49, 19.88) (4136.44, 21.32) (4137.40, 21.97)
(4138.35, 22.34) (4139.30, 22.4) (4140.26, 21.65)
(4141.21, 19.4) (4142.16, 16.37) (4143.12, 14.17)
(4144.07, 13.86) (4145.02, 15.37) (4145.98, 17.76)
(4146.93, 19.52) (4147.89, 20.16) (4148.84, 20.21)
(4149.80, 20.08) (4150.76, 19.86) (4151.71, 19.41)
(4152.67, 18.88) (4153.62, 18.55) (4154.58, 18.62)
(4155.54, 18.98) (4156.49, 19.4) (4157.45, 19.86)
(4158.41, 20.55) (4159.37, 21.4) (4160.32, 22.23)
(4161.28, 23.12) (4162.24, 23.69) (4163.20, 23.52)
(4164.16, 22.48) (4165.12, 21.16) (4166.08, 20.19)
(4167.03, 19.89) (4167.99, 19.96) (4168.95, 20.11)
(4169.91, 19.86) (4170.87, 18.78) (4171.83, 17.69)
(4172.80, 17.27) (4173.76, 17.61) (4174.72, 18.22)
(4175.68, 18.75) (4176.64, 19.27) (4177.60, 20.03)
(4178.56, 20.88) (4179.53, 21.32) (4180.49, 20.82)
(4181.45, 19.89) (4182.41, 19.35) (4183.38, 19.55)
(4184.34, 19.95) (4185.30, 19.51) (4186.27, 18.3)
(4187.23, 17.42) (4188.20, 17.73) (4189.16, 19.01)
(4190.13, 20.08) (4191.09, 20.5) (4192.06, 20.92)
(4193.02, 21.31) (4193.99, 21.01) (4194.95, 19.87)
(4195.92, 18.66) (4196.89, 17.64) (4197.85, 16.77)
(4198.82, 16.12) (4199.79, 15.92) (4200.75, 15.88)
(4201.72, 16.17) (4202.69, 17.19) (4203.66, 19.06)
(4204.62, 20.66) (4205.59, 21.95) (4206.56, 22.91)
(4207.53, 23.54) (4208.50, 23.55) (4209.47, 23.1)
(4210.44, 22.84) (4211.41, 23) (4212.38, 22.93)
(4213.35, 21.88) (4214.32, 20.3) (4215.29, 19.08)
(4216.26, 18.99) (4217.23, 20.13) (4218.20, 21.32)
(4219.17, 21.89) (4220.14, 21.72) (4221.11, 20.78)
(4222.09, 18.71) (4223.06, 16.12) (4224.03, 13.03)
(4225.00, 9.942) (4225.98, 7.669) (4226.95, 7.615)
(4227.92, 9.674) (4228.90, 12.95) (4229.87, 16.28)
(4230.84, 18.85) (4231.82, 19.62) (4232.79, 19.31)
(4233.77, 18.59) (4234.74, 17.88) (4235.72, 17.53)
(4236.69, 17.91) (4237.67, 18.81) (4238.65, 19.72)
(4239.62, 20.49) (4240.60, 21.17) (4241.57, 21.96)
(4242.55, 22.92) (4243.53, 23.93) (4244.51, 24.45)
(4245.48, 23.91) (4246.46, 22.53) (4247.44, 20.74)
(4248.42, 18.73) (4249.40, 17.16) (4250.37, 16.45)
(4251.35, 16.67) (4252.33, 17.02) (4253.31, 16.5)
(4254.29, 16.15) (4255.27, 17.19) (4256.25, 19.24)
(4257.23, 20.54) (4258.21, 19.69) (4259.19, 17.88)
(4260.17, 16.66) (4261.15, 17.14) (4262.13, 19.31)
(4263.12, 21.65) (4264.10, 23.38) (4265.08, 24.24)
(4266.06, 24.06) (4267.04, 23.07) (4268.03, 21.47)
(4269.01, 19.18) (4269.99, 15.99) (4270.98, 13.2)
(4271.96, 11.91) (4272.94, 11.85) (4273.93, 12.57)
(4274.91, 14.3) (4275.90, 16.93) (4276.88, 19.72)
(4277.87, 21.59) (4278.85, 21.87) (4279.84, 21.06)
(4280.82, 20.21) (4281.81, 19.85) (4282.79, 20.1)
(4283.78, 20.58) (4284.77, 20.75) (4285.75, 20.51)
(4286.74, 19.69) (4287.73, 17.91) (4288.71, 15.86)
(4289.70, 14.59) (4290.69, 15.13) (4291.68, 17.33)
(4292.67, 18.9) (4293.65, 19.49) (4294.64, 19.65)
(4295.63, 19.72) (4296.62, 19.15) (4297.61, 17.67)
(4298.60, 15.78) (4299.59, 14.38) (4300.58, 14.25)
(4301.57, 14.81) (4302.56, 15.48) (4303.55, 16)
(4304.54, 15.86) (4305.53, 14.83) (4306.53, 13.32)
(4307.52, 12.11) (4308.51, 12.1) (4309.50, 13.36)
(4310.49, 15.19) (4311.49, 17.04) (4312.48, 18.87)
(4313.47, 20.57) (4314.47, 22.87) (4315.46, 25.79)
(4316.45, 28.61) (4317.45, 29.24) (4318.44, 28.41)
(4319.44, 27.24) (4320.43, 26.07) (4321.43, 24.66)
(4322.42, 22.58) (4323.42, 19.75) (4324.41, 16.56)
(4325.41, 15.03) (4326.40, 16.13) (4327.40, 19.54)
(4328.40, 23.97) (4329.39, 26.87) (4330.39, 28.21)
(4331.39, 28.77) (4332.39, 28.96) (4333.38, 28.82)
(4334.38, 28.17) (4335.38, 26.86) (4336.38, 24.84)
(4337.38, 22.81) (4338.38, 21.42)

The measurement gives 0.07 mag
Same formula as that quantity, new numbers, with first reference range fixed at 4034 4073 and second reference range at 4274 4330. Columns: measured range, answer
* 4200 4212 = -0.14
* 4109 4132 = -0.21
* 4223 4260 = 0.04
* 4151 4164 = -0.16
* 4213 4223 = -0.11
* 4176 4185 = -0.12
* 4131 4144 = -0.06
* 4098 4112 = -0.17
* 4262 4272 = -0.08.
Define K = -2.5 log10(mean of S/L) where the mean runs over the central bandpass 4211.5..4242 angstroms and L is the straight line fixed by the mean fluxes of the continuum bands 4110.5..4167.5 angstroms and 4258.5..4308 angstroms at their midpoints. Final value 0.054 mag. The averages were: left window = 20.3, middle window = 17.9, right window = 17.9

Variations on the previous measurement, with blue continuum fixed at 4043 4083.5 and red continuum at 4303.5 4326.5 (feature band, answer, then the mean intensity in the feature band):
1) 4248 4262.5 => 0.08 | 17.7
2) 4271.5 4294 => 0.09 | 17.9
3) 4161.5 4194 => -0.09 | 19.9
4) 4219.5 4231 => 0.29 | 14.4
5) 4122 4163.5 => -0.11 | 19.8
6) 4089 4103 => -0.21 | 21.2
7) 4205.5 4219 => -0.17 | 21.8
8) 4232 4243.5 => -0.05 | 19.8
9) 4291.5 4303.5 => 0.14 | 17.2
